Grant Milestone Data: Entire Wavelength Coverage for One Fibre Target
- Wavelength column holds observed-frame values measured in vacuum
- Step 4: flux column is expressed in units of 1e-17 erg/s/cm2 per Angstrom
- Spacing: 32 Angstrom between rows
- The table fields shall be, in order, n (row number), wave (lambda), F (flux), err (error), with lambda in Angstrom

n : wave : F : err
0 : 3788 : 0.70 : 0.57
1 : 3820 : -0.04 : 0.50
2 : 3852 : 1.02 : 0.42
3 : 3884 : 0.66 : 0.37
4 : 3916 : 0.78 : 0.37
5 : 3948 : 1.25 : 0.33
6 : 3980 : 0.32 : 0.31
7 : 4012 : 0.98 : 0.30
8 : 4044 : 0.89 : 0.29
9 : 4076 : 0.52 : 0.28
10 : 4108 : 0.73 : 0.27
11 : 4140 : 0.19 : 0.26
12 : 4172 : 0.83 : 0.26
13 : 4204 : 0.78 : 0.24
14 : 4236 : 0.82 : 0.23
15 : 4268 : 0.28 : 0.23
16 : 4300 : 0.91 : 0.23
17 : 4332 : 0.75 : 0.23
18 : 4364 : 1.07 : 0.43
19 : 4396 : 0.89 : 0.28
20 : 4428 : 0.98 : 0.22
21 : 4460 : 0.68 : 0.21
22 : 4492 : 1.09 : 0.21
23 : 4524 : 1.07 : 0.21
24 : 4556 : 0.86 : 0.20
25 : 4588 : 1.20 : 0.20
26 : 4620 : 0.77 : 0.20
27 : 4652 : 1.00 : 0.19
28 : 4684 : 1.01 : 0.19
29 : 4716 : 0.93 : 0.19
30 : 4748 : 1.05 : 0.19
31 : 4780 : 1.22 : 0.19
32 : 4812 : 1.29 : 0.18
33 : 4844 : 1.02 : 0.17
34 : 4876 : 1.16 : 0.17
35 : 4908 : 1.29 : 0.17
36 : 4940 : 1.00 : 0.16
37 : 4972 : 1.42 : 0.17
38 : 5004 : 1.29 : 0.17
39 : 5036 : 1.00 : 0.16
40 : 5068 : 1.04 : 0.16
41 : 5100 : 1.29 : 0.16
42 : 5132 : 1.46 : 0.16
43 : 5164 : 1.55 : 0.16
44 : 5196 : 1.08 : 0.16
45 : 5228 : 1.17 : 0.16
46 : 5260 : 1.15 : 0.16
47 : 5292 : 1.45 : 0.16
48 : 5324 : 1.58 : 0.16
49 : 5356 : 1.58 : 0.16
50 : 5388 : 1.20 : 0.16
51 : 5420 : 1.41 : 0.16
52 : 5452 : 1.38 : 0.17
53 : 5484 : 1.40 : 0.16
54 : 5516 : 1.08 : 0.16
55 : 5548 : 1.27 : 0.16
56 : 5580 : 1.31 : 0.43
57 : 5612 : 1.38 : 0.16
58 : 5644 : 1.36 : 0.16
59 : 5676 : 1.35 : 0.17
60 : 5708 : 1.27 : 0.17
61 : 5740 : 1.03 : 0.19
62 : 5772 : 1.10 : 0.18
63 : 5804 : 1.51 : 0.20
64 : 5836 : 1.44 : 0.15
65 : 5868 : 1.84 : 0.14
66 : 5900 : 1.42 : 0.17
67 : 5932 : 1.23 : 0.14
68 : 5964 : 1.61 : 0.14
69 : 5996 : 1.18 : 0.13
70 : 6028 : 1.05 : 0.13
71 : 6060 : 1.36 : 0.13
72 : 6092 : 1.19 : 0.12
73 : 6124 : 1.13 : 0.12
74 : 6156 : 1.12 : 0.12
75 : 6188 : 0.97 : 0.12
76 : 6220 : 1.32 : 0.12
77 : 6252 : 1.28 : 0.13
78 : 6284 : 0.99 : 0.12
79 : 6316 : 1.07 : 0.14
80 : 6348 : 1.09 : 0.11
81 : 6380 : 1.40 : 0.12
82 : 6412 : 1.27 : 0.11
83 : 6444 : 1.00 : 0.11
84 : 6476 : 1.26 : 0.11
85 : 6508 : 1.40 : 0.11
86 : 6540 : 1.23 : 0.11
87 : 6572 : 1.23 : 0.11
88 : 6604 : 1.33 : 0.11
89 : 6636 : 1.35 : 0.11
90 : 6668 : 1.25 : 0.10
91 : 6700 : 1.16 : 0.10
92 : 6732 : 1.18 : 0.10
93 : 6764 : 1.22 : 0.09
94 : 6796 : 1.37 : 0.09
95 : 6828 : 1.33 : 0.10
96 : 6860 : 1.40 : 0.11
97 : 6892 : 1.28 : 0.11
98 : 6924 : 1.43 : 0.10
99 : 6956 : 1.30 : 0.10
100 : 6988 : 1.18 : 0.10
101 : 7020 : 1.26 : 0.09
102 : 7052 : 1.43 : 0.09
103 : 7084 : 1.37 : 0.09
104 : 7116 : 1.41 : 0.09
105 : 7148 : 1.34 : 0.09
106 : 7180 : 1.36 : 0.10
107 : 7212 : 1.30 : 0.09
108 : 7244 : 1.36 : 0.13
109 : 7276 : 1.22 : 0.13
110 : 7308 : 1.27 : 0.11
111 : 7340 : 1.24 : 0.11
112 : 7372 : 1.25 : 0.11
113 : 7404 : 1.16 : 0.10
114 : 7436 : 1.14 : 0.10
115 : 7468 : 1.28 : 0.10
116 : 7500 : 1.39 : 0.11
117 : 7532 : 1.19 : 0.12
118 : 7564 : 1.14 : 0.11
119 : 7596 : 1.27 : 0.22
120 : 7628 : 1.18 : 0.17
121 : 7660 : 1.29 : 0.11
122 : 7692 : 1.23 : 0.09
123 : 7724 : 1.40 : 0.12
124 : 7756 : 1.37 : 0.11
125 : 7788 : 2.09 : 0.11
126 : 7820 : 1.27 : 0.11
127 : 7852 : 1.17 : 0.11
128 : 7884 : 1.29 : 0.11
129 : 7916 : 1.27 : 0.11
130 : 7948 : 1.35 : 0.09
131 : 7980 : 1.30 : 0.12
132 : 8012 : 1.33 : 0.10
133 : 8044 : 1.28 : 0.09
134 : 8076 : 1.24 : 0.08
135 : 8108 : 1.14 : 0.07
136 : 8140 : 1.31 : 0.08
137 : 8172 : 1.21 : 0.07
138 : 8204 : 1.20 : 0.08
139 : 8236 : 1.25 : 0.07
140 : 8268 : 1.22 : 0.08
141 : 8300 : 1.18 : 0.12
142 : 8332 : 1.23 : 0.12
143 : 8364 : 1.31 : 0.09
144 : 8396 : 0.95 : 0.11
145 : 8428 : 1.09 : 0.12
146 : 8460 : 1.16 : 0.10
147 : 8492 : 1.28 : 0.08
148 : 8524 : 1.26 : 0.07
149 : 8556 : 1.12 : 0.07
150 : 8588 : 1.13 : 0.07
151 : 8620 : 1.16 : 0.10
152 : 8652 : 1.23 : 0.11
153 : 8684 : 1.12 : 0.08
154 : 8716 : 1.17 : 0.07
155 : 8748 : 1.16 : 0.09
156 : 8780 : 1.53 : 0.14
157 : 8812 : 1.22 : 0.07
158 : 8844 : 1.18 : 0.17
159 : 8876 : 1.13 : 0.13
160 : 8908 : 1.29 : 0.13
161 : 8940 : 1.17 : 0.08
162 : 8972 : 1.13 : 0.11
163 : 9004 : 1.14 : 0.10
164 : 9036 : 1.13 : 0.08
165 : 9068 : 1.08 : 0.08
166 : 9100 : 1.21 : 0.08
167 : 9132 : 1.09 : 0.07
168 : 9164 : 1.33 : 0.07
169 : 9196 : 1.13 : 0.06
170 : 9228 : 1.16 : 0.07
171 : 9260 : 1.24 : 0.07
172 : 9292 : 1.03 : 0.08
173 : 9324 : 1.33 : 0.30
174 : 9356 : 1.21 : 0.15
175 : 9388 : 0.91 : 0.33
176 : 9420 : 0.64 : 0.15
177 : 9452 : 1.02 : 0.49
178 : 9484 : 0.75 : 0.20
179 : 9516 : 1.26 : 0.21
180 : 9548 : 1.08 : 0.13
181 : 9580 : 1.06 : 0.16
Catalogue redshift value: 0.185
